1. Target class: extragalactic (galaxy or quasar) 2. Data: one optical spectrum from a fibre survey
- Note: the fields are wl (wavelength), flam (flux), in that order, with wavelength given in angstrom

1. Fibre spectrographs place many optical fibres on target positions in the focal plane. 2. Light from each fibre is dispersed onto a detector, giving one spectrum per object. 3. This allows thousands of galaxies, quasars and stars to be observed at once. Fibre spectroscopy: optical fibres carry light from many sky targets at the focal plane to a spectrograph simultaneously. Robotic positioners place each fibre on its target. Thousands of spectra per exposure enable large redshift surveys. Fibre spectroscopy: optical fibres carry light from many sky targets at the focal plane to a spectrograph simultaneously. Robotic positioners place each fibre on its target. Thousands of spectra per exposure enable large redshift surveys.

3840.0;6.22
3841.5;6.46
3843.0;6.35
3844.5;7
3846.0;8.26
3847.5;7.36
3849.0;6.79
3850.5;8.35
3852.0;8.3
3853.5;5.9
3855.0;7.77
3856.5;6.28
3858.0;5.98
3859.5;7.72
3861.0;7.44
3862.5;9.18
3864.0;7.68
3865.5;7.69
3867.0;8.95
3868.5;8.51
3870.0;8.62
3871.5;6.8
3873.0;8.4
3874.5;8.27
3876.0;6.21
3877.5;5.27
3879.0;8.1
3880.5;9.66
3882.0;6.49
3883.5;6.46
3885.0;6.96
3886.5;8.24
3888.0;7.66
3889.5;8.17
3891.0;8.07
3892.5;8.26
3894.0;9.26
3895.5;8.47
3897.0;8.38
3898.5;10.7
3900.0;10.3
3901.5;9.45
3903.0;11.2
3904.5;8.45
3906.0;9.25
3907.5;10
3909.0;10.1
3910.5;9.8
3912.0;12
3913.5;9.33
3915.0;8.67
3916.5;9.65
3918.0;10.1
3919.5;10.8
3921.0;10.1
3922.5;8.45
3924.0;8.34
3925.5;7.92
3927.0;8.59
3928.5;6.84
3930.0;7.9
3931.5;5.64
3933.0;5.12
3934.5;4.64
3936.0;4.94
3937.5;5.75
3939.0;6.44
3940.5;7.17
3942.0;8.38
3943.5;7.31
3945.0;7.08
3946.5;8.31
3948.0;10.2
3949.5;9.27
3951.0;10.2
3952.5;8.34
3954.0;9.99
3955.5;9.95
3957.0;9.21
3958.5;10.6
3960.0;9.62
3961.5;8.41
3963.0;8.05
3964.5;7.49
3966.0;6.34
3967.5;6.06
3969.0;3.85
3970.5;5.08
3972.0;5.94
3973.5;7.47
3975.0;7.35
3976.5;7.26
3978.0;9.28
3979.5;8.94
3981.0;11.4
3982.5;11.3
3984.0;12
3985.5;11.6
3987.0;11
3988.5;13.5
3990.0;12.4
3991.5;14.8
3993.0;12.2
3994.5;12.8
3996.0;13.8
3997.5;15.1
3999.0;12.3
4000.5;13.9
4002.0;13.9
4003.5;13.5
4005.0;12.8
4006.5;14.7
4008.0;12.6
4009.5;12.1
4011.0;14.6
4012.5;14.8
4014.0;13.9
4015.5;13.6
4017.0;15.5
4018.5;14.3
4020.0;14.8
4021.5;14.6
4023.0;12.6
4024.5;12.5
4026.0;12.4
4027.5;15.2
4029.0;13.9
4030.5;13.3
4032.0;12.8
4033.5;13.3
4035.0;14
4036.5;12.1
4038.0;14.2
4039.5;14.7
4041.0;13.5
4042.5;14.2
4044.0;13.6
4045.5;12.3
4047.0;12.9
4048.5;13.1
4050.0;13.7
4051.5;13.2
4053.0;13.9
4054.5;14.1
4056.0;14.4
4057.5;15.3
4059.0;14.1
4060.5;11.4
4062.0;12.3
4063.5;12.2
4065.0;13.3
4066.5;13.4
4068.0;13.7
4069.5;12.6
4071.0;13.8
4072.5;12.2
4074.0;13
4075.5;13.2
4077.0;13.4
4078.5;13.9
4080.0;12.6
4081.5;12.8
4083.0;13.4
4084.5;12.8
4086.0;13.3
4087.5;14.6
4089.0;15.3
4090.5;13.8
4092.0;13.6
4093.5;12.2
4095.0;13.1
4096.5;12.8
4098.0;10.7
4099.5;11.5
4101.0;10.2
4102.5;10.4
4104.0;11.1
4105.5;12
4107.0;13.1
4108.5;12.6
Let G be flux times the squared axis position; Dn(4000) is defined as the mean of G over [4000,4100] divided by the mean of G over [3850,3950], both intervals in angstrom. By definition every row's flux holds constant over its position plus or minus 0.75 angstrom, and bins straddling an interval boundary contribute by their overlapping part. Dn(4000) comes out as 1.8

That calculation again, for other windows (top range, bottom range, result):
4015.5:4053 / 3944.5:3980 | 1.74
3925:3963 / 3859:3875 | 1.02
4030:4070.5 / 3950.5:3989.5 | 1.57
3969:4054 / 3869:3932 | 1.54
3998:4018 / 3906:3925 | 1.48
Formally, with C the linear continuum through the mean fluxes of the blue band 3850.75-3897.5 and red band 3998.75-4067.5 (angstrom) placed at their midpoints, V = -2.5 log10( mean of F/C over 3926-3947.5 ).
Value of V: 0.43 mag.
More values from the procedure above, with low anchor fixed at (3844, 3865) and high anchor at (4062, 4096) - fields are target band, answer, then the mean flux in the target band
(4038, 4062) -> -0.092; 13.6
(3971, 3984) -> 0.214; 8.74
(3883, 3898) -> 0.042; 8.06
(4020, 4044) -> -0.132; 13.6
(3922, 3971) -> 0.274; 7.63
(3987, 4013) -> -0.196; 13.4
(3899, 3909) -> -0.129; 9.82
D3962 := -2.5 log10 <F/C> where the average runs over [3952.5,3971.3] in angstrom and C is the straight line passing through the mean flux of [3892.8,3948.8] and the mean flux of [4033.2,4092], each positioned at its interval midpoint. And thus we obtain 0.24 mag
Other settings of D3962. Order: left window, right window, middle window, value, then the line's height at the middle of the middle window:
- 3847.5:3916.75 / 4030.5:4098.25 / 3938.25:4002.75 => 0.122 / 10.7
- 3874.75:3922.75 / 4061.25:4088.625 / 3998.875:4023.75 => -0.189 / 11.6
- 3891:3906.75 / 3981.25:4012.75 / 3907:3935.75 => 0.181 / 10.2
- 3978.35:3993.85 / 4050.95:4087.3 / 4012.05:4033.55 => -0.112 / 12.5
